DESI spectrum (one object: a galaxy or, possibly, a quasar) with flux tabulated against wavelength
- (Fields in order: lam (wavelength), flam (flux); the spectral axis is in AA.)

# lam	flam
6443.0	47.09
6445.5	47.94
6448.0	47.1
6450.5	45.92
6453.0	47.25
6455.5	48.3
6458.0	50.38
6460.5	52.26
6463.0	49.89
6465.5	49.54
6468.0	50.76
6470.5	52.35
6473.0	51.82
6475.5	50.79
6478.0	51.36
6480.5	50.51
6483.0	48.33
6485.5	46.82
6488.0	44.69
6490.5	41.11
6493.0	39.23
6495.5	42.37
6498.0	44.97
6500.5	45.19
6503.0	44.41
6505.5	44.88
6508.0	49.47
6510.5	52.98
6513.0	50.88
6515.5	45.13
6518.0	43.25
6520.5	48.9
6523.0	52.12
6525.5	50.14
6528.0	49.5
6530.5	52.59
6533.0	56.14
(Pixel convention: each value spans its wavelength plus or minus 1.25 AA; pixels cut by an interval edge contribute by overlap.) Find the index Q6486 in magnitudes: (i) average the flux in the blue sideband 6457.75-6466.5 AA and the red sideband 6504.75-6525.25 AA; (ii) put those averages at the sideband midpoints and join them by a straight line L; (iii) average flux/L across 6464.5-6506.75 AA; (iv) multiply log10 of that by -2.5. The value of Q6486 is 0.06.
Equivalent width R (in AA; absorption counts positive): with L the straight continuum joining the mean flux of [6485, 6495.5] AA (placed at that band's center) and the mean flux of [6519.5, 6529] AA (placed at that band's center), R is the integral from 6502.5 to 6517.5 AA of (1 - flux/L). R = -0.3 AA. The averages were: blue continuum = 42.6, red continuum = 50.2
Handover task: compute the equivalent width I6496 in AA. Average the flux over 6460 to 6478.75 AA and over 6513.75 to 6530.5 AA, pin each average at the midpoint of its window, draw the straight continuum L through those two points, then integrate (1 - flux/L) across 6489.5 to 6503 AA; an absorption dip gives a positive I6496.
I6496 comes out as 1.90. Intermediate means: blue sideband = 51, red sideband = 48.6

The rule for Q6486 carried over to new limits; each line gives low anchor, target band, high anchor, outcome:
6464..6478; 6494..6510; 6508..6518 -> 0.090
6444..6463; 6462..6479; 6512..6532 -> -0.049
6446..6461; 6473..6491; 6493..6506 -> -0.061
